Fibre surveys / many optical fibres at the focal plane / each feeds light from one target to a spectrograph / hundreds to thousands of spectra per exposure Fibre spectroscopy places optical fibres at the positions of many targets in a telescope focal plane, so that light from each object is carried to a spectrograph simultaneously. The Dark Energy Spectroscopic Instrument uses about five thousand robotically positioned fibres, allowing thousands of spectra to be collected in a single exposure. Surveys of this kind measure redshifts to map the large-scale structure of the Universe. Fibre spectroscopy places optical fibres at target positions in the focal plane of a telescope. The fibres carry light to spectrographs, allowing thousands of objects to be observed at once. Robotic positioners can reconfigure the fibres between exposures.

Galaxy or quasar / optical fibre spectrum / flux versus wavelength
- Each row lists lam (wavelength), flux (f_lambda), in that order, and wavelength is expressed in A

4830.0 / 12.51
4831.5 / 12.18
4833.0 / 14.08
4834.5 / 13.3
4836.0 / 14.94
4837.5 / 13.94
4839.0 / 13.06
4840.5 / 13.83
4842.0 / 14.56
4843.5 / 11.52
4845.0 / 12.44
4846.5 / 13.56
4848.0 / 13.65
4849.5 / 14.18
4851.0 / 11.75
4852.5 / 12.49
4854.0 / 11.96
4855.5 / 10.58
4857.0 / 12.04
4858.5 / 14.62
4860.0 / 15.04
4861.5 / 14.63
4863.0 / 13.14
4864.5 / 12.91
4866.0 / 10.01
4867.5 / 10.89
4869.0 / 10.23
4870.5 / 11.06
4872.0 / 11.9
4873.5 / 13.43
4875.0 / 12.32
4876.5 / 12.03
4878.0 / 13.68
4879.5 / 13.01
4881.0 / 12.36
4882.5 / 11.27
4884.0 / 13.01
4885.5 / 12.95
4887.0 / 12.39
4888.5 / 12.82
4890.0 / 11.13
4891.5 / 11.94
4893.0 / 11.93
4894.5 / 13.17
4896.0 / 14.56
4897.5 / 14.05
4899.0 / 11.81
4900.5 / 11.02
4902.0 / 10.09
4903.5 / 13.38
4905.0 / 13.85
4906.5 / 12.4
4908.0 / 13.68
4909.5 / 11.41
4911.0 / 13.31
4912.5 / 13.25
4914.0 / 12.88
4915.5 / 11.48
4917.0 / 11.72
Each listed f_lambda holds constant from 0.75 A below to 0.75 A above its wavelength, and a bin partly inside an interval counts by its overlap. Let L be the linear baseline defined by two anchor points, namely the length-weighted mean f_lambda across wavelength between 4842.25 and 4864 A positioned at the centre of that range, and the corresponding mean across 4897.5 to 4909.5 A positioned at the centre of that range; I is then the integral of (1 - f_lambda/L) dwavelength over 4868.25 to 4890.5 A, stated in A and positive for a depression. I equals 0.7 A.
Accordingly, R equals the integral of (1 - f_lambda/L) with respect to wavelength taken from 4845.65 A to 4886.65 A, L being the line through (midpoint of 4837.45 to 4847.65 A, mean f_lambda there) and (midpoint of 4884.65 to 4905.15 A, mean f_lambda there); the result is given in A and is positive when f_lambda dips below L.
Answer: 1.1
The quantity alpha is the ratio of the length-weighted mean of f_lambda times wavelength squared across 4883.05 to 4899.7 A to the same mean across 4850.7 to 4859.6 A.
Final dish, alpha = 1.04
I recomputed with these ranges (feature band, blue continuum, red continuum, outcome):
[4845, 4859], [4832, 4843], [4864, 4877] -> 0.18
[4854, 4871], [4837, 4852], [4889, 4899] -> 0.98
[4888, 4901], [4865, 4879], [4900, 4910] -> -0.40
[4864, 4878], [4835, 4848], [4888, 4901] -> 1.31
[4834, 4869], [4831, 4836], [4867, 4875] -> -0.98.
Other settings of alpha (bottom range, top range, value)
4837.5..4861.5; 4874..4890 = 0.97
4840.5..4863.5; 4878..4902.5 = 0.96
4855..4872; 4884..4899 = 1.05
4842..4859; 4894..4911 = 1.02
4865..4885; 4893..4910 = 1.07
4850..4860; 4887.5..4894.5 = 0.98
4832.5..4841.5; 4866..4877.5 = 0.85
